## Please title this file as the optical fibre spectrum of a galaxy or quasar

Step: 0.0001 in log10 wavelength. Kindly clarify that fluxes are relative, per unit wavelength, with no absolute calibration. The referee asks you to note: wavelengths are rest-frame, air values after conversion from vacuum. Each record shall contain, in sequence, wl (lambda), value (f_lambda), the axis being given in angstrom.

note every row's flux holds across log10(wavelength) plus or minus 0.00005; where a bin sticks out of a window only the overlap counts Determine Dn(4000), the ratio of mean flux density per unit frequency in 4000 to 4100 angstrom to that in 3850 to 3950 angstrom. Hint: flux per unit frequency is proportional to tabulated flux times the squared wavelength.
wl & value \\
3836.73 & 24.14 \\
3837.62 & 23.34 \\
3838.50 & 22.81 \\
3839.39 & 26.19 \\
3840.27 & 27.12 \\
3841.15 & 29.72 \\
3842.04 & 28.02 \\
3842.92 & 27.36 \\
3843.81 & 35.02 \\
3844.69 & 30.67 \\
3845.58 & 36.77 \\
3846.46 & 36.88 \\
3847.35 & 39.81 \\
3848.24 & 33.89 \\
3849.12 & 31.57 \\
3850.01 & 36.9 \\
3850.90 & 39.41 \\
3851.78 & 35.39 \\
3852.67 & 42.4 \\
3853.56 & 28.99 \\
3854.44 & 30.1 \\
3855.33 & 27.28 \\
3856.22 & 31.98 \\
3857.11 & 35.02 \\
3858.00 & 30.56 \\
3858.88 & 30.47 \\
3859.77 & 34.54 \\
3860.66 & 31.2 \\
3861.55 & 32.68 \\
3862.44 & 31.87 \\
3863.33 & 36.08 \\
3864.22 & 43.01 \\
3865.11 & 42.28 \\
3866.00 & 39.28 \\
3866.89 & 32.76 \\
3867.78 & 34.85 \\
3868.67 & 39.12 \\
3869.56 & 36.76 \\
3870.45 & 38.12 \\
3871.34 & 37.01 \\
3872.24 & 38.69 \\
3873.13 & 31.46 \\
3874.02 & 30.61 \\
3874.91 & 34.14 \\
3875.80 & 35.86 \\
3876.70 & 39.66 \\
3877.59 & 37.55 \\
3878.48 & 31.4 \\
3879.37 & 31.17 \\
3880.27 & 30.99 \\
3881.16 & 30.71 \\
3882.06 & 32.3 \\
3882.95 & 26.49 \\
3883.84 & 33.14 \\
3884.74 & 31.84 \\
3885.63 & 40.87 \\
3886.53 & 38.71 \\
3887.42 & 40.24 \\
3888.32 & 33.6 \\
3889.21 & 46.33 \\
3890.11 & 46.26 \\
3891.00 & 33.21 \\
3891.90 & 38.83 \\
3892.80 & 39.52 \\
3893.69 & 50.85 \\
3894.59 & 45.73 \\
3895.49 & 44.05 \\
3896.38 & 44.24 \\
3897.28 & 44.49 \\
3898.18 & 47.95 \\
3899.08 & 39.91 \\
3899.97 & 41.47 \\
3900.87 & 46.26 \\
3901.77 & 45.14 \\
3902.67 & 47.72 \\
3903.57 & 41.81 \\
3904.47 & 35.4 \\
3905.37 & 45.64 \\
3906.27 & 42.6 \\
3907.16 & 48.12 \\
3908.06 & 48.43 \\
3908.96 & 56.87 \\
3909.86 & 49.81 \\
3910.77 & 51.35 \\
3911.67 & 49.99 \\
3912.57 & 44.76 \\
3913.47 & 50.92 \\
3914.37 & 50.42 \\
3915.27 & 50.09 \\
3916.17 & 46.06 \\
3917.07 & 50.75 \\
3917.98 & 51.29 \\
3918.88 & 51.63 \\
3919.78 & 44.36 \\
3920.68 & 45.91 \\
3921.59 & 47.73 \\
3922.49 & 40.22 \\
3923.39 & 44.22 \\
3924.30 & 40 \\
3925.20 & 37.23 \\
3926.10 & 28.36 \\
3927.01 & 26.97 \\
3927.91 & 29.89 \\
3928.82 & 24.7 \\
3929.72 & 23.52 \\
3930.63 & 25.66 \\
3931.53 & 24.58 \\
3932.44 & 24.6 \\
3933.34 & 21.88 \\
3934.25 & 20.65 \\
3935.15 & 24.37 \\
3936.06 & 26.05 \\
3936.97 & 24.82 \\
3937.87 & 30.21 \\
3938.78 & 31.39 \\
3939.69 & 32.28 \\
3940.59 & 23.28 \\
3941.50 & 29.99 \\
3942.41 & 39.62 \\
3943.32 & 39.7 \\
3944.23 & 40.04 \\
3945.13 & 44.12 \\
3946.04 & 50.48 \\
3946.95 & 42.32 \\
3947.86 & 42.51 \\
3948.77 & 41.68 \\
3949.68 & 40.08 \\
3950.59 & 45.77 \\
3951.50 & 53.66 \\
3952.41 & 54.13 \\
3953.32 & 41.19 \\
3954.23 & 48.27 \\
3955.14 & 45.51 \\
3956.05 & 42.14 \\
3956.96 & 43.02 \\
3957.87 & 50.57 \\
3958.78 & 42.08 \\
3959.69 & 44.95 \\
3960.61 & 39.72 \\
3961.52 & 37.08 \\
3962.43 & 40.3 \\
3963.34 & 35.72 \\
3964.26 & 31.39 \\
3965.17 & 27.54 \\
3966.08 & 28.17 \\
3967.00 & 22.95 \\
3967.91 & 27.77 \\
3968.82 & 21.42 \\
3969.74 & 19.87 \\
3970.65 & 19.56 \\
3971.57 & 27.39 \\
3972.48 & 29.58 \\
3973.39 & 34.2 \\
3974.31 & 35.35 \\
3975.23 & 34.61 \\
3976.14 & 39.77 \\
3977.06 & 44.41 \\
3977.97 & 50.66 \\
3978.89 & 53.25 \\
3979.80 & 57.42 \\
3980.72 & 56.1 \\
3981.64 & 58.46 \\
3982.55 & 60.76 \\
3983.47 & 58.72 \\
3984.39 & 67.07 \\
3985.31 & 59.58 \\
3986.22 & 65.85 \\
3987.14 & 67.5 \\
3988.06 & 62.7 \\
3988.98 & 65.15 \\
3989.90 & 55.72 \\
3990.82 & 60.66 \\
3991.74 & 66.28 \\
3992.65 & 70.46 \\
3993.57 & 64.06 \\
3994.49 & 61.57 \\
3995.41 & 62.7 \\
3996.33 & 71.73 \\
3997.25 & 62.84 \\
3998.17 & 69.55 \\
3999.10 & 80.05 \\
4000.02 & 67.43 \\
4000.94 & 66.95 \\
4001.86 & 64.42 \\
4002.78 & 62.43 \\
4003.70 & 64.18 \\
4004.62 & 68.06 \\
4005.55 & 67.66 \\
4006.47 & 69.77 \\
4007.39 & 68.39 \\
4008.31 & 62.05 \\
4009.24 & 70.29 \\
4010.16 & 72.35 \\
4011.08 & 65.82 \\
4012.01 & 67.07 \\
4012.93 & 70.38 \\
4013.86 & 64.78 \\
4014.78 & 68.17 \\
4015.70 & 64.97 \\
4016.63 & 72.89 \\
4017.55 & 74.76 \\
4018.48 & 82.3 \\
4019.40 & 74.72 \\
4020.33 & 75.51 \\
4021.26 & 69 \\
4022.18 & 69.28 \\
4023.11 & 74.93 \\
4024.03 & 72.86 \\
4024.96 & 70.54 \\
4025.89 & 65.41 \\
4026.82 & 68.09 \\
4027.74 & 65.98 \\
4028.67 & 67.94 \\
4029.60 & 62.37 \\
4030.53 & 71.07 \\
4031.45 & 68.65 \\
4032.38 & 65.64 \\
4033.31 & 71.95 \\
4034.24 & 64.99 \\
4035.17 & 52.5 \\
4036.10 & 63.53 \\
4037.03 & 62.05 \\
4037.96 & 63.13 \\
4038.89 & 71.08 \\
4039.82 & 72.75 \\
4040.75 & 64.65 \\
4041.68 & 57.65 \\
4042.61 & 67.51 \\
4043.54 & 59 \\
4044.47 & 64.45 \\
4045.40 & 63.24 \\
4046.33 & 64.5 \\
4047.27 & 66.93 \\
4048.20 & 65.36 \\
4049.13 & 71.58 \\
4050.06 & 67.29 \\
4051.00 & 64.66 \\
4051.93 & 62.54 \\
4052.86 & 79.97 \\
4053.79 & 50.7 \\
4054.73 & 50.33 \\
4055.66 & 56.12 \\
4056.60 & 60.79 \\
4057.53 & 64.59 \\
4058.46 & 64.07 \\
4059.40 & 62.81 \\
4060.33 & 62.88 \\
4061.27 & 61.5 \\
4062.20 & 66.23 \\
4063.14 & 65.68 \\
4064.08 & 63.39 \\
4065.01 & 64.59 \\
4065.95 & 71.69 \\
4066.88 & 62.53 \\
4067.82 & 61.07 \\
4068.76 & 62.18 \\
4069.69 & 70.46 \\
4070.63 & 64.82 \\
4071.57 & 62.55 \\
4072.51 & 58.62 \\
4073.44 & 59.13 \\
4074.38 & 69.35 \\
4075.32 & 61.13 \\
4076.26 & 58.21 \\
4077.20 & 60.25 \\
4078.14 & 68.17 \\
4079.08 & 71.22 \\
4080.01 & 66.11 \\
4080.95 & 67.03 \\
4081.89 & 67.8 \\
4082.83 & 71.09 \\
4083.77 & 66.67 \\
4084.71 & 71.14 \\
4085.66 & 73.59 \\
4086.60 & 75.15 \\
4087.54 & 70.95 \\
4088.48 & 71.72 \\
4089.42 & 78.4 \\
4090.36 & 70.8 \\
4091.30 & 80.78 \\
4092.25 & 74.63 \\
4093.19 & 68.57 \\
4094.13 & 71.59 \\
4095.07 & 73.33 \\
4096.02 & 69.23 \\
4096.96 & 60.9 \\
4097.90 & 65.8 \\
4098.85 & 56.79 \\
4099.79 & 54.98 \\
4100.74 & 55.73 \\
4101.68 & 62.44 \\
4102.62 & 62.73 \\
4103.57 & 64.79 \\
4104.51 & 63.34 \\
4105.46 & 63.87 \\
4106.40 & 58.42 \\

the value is 1.90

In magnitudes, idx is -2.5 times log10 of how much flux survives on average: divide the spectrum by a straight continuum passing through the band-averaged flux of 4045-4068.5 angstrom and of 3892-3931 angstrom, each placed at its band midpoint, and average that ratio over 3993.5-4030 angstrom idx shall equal -0.19 mag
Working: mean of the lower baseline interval 43.3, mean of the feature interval 68.7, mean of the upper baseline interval 63.8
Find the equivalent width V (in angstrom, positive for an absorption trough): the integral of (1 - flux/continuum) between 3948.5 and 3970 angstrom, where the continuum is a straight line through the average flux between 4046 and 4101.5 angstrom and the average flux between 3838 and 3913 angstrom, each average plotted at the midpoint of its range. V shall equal 4.6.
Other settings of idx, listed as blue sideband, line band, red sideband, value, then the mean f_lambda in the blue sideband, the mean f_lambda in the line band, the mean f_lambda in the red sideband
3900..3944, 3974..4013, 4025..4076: -0.17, 38.7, 62.1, 64.3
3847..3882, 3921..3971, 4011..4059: 0.38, 34.7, 35.1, 66.5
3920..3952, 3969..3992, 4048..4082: -0.10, 34.6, 49.5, 63.9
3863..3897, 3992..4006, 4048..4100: -0.21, 37.4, 66.9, 66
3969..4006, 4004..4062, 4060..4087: -0.09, 56.1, 66.5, 65.6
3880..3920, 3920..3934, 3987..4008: 0.46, 43.4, 32.4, 66.1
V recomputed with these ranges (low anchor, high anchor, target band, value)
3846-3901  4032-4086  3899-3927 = -1.87 angstrom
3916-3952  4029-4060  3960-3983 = 4.32 angstrom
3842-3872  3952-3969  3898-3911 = -3.34 angstrom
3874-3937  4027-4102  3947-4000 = 2.71 angstrom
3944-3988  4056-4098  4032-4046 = -1.30 angstrom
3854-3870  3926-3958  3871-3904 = -3.70 angstrom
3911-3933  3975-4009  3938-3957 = 2.69 angstrom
